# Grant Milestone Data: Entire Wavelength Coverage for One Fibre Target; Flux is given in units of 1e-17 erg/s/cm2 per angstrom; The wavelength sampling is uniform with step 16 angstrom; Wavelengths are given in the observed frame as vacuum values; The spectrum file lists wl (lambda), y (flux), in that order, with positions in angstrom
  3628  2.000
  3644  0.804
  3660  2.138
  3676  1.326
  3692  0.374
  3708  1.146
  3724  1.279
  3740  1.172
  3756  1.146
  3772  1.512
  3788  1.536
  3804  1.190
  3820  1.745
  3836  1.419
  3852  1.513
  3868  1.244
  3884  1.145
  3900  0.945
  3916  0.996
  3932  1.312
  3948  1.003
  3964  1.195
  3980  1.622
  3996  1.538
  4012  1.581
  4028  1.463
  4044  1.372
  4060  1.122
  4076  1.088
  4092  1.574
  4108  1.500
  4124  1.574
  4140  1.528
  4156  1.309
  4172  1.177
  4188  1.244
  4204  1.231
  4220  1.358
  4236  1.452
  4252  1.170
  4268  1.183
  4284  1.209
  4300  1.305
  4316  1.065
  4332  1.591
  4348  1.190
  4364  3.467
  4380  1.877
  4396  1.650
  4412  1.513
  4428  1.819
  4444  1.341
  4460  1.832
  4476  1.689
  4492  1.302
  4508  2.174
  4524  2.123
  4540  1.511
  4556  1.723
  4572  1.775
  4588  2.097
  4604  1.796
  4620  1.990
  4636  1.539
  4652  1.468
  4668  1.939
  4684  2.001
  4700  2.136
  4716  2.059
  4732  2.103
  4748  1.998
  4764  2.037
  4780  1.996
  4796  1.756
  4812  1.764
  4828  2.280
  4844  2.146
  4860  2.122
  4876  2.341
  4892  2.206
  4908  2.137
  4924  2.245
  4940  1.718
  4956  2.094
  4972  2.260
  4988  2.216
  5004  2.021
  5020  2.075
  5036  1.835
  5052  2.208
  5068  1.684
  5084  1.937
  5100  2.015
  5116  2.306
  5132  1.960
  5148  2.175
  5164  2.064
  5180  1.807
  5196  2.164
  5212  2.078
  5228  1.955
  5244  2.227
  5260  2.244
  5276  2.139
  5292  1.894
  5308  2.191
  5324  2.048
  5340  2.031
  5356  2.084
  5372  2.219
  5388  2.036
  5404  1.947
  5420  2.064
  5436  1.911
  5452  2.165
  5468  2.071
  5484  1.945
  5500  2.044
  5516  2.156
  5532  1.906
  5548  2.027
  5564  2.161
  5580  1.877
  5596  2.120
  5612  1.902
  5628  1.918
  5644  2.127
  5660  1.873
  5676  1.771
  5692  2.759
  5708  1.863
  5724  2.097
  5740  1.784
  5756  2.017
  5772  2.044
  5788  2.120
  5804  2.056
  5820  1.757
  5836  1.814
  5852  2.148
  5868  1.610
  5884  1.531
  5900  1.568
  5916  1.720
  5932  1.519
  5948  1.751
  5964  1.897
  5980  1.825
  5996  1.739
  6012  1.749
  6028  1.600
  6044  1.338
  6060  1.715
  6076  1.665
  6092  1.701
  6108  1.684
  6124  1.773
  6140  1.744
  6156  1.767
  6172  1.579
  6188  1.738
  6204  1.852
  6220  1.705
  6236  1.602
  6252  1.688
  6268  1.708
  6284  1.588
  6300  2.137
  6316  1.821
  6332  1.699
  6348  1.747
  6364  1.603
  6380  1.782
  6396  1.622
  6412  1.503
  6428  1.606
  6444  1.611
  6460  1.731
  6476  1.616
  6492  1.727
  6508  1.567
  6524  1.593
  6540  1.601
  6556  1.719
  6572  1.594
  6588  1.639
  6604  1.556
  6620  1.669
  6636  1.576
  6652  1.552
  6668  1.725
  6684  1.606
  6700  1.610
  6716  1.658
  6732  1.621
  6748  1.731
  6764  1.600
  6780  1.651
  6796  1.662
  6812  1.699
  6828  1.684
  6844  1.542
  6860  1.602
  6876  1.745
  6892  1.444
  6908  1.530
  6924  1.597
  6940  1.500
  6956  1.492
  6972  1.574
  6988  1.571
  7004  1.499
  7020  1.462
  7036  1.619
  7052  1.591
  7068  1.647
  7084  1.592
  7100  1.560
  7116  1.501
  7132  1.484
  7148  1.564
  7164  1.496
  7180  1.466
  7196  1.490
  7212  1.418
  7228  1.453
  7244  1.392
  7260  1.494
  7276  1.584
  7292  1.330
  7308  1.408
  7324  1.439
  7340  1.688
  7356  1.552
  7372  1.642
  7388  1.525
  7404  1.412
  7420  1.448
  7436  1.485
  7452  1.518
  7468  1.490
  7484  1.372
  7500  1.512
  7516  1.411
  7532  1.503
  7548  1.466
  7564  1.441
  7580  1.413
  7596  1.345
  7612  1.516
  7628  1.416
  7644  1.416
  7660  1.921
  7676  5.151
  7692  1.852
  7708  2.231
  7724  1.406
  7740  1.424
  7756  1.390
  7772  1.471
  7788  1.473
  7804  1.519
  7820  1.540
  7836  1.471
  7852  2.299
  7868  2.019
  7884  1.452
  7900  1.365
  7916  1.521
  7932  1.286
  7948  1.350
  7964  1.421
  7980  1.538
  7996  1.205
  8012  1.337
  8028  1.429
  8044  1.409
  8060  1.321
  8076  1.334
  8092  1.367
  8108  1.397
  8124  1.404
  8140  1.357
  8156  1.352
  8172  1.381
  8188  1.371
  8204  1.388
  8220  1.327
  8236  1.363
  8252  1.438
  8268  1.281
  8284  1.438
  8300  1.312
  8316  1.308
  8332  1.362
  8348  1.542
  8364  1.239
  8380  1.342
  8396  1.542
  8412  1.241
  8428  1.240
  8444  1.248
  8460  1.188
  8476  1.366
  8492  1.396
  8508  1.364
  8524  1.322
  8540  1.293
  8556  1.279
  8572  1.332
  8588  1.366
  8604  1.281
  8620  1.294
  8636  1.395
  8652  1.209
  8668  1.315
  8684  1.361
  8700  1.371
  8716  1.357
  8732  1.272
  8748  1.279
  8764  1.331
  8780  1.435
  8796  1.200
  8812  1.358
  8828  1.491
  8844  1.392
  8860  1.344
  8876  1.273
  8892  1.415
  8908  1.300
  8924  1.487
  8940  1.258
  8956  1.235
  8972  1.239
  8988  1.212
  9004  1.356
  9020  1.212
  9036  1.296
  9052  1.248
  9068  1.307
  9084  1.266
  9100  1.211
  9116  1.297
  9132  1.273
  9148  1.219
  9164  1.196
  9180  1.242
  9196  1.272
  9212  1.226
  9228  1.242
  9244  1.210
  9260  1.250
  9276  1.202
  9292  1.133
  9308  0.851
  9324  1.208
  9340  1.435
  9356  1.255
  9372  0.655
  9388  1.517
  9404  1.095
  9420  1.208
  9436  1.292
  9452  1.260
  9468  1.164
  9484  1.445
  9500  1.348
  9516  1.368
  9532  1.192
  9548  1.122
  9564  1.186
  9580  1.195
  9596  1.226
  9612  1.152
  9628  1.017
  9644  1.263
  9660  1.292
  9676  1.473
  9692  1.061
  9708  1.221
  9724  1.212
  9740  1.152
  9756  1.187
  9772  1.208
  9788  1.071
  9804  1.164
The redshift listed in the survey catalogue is 0.17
